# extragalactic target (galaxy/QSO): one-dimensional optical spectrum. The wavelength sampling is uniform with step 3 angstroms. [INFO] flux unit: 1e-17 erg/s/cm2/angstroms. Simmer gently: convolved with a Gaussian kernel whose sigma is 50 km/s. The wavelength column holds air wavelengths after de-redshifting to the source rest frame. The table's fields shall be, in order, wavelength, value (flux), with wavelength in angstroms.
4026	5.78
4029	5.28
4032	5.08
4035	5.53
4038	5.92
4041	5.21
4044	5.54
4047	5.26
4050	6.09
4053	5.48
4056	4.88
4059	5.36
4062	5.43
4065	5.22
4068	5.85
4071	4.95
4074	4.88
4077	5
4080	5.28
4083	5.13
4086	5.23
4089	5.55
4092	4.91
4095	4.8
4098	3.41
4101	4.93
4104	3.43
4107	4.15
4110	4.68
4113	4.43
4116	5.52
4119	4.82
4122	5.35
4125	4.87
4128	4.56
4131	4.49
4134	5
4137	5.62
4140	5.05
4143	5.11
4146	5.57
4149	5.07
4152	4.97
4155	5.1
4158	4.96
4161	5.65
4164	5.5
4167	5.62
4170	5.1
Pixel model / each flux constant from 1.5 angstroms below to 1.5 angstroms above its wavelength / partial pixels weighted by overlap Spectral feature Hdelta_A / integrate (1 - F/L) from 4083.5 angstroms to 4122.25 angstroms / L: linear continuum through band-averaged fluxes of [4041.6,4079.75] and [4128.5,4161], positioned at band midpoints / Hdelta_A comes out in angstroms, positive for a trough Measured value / 3.8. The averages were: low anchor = 5.32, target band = 4.7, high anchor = 5.1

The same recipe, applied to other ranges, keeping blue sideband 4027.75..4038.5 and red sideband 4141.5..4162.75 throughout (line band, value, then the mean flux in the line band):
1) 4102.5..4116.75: 2.4 angstroms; 4.39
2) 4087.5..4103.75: 2.1 angstroms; 4.62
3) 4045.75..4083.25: 0.4 angstroms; 5.3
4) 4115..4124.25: 0.1 angstroms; 5.19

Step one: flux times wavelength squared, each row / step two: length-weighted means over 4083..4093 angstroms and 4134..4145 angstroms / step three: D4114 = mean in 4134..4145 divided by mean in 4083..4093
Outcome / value 1.0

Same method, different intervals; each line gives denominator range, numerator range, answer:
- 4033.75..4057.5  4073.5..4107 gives 0.88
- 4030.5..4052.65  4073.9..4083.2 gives 0.94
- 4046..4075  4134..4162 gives 1.02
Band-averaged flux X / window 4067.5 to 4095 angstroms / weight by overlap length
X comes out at 5.15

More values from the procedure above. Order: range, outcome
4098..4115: 4.28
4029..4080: 5.35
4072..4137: 4.8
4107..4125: 4.88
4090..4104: 4.43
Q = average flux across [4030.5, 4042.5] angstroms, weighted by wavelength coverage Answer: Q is 5.43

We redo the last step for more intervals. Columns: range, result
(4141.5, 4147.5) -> 5.34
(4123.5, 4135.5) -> 4.73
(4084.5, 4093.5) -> 5.23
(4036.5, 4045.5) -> 5.56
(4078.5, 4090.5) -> 5.3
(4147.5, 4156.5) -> 5.05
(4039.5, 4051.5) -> 5.52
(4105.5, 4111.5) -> 4.42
